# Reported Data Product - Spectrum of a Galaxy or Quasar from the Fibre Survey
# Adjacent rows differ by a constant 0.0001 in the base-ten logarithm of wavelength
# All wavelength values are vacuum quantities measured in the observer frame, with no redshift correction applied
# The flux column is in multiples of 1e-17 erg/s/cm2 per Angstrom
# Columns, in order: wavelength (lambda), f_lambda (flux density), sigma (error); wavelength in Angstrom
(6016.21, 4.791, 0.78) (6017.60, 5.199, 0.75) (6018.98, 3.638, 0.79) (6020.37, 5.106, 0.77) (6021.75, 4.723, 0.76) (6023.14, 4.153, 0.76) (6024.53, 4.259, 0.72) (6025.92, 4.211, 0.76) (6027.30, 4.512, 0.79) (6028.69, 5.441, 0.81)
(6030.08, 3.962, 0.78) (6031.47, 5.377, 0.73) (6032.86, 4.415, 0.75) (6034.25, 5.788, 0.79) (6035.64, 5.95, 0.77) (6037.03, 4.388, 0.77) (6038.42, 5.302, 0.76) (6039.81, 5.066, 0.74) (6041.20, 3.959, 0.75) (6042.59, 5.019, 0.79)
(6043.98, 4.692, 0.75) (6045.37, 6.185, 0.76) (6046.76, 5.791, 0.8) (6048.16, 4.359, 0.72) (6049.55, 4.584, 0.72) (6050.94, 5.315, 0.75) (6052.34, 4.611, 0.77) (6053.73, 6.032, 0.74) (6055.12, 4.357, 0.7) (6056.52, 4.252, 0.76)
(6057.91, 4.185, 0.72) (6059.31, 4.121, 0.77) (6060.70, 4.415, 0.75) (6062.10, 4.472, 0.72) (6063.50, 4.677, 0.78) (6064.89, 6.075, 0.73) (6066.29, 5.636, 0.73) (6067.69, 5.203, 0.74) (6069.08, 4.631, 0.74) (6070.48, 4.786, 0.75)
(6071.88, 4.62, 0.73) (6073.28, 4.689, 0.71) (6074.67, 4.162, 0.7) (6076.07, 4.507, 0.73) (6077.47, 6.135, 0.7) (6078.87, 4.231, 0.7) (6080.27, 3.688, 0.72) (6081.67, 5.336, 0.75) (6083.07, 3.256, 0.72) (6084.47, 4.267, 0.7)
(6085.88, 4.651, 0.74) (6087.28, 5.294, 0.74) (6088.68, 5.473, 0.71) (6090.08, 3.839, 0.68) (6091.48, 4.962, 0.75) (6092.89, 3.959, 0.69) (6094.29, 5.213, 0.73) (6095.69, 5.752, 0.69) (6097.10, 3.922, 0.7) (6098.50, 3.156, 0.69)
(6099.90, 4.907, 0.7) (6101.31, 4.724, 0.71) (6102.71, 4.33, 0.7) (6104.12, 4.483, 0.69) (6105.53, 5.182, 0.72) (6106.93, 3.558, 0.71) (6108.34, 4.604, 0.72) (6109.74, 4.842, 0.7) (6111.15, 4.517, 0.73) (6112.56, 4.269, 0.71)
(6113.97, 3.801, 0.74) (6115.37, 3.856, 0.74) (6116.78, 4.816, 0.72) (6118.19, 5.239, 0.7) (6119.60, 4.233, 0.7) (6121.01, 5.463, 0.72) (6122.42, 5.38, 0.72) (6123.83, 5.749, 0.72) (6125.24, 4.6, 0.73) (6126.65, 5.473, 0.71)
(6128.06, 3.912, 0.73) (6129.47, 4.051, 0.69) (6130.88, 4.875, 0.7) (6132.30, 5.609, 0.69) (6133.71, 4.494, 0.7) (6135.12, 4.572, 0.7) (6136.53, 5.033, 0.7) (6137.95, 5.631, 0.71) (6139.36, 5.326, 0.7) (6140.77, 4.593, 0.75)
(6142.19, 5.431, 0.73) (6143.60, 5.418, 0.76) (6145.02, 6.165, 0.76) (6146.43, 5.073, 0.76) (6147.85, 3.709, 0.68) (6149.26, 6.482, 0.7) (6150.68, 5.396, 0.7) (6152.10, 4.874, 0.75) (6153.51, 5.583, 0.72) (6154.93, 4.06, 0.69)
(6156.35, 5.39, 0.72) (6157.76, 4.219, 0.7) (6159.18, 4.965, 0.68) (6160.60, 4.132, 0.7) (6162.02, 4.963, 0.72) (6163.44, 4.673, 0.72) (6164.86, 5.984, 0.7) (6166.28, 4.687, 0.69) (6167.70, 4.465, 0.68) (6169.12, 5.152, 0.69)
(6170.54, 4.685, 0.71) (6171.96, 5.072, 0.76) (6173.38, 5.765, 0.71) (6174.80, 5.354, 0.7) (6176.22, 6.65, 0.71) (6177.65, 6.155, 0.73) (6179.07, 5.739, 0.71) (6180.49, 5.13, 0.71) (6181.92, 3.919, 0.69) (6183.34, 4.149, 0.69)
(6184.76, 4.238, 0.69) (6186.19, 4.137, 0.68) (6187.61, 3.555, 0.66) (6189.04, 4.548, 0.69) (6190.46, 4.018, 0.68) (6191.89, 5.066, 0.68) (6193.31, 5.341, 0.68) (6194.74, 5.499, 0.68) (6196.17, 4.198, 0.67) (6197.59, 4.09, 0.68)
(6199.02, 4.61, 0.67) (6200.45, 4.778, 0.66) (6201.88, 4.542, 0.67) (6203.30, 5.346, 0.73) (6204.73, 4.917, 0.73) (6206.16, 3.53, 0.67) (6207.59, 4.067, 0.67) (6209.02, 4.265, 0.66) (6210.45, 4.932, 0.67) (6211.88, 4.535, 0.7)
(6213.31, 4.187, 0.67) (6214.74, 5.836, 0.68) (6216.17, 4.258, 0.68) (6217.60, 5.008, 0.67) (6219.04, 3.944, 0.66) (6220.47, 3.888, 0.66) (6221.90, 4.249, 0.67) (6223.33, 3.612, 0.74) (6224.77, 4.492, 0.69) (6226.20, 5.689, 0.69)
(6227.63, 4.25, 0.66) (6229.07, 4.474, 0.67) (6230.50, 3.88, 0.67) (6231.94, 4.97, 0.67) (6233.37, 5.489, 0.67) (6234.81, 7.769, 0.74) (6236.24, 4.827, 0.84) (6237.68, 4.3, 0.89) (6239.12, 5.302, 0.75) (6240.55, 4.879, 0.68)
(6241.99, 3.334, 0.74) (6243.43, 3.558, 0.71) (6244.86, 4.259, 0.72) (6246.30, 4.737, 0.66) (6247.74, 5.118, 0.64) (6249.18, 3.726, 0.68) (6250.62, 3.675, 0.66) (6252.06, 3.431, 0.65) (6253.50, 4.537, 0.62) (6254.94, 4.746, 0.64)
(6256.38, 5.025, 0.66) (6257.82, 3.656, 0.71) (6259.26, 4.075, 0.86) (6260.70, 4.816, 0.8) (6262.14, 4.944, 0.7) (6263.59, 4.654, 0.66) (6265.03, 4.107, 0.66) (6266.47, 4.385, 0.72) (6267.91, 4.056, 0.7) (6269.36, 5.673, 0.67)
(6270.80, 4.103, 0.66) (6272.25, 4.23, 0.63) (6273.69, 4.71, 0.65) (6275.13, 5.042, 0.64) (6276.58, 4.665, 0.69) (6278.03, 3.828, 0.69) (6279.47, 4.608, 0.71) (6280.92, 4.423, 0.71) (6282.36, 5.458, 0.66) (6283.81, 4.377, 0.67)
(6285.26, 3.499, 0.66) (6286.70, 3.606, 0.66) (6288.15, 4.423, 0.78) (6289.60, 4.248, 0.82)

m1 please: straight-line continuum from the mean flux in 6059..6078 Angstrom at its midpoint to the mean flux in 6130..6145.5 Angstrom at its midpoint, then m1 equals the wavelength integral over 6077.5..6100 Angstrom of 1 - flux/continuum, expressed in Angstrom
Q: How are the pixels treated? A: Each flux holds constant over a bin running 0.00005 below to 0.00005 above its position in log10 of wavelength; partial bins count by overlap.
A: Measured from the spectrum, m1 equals 1.93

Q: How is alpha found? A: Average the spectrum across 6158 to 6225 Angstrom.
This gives 4.71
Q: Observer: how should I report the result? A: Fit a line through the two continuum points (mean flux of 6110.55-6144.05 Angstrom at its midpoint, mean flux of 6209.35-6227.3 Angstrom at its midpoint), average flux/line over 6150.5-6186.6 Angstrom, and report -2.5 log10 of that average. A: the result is -0.06 mag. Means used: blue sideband 4.84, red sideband 4.54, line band 4.98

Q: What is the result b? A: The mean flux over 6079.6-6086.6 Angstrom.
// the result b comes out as 4.24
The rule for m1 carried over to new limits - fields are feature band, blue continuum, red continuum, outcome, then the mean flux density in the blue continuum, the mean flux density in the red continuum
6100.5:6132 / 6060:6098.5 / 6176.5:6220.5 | 0.2 Angstrom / 4.71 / 4.62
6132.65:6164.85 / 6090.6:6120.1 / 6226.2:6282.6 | -3.7 Angstrom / 4.49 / 4.56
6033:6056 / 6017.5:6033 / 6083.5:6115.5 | -2.6 Angstrom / 4.57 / 4.5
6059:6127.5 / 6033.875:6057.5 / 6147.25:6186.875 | 4.5 Angstrom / 5.02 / 4.99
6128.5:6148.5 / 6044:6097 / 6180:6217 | -1.5 Angstrom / 4.79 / 4.52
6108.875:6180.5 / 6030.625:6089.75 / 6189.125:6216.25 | -4.4 Angstrom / 4.85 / 4.64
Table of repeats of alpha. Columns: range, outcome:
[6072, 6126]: 4.61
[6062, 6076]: 4.9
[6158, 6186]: 5.01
